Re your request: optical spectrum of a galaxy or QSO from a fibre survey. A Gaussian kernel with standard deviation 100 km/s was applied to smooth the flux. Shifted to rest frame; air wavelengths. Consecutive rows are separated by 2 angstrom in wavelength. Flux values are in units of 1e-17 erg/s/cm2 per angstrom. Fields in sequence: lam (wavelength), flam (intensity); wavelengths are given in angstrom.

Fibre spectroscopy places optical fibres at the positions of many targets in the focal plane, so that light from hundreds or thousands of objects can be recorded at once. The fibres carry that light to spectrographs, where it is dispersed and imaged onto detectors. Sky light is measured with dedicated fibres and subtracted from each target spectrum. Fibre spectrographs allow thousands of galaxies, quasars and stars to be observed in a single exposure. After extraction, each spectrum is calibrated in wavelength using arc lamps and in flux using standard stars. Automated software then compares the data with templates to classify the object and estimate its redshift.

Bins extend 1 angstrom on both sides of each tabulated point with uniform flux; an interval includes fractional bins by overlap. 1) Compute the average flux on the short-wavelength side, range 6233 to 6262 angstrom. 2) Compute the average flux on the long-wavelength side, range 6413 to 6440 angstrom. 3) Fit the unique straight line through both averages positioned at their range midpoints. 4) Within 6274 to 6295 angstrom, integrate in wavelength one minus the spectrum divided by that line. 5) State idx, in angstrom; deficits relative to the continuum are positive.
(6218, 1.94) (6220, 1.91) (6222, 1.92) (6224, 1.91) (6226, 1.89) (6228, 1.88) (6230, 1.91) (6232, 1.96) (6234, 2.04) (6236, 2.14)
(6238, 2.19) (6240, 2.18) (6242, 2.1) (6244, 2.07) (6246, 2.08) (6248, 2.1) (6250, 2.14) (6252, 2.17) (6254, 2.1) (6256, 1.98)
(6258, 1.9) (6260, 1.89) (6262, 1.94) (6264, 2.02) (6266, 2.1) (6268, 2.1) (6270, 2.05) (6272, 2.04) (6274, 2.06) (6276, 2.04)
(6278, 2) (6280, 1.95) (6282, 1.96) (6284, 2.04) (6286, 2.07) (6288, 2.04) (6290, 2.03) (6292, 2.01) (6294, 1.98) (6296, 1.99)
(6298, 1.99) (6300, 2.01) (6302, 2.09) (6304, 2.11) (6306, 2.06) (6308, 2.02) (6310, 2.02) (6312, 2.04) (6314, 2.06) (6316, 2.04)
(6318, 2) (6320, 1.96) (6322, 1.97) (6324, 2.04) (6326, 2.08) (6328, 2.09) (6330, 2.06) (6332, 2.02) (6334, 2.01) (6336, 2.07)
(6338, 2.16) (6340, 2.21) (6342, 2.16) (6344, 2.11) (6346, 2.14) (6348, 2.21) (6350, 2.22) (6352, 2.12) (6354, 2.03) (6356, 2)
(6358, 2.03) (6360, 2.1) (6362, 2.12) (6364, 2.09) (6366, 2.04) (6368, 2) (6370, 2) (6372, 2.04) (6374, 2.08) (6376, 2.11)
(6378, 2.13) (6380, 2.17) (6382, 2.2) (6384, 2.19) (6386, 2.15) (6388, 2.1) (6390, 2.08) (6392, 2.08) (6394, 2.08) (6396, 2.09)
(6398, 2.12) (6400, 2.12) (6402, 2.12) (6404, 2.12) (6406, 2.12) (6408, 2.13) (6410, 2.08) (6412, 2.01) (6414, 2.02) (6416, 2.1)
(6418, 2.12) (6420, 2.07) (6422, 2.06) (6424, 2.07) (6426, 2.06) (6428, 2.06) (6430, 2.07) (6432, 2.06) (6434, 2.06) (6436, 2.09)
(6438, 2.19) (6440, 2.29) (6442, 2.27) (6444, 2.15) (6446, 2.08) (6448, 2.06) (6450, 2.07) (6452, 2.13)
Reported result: 0.6 angstrom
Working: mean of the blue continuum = 2.07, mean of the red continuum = 2.09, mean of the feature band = 2.01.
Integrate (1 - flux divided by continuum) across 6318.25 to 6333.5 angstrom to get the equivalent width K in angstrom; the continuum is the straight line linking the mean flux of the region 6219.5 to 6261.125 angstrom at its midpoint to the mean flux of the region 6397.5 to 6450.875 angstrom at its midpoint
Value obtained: 0.2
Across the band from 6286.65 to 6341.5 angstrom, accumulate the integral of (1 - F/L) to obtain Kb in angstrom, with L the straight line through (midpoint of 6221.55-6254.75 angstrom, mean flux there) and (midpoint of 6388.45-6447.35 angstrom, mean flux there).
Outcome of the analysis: 0.7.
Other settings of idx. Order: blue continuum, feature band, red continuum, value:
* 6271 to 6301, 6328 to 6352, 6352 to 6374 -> -1.0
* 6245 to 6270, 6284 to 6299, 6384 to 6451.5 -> 0.3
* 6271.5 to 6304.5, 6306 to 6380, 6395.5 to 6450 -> -0.6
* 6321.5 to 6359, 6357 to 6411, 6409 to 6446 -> -0.1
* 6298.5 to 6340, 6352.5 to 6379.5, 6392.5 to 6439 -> 0.1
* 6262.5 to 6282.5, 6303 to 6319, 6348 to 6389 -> 0.1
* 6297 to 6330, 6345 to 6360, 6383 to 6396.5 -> -0.2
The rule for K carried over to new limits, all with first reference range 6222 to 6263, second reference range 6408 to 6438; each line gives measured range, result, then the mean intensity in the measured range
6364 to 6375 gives 0.1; 2.04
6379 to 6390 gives -0.5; 2.15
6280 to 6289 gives 0.1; 2.02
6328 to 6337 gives 0.0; 2.05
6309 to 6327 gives 0.2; 2.02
